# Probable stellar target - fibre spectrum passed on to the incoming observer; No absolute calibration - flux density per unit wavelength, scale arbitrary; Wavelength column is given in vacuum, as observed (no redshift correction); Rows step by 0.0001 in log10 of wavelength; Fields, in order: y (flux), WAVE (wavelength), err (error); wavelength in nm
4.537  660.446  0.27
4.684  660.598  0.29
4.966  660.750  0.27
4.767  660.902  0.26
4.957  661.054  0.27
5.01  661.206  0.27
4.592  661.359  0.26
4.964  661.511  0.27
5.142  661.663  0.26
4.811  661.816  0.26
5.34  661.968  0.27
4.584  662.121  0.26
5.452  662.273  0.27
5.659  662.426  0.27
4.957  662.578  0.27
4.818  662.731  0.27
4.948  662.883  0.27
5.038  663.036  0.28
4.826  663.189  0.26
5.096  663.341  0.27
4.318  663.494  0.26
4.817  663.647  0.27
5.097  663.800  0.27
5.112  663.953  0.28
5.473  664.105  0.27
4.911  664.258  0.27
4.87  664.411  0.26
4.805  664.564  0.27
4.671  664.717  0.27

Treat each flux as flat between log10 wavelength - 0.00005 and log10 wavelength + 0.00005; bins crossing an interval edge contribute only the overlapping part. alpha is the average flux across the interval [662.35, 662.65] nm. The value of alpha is 5.32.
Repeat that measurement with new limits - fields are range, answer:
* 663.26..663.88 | 4.83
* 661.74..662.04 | 5.08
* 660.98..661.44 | 4.85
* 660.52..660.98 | 4.81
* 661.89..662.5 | 5.25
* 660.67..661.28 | 4.93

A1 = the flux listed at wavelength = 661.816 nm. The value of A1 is 4.811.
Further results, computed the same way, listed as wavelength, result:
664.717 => 4.671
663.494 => 4.318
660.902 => 4.767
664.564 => 4.805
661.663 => 5.142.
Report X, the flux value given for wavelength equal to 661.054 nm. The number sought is 4.957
